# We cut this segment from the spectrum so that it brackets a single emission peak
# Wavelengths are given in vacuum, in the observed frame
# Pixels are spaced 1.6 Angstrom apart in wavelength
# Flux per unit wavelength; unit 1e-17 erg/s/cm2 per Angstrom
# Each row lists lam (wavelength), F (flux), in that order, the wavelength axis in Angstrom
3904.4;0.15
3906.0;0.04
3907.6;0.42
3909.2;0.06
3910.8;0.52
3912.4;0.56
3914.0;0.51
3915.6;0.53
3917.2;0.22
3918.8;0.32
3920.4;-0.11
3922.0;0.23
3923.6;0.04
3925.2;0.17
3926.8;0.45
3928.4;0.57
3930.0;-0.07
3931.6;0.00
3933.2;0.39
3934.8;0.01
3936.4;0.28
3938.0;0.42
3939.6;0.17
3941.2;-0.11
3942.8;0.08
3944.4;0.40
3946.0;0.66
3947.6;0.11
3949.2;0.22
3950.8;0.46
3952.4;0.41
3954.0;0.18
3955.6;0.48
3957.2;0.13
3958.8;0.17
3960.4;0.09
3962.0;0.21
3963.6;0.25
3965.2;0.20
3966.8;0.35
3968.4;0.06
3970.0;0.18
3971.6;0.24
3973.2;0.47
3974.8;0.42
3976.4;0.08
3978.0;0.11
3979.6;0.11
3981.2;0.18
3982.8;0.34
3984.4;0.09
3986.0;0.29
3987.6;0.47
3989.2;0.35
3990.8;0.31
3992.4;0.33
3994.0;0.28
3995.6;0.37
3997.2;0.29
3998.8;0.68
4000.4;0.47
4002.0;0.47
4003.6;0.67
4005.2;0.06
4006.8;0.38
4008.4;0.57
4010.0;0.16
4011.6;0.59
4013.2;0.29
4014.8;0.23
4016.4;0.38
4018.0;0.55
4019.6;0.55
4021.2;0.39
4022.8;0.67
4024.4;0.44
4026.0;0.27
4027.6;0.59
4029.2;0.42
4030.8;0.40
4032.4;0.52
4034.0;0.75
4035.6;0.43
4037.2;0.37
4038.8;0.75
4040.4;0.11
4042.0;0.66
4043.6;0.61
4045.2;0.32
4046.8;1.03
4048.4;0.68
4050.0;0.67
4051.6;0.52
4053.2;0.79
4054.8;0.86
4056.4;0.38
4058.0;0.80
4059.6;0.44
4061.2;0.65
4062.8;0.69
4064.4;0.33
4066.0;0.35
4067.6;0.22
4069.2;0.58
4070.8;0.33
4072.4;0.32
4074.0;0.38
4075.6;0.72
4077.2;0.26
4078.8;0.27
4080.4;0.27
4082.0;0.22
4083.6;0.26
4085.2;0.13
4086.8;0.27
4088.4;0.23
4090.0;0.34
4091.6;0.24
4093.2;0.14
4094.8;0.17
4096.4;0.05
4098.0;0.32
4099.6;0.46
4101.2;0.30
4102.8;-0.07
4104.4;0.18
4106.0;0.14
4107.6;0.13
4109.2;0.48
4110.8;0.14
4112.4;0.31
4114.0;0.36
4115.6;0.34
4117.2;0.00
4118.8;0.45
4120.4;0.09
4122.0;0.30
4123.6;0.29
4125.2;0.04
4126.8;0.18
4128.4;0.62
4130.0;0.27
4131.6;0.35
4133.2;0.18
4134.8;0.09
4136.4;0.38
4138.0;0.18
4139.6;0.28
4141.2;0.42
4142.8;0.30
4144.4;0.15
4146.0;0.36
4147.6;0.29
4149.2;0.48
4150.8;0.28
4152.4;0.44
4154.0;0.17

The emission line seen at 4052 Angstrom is C IV 1549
